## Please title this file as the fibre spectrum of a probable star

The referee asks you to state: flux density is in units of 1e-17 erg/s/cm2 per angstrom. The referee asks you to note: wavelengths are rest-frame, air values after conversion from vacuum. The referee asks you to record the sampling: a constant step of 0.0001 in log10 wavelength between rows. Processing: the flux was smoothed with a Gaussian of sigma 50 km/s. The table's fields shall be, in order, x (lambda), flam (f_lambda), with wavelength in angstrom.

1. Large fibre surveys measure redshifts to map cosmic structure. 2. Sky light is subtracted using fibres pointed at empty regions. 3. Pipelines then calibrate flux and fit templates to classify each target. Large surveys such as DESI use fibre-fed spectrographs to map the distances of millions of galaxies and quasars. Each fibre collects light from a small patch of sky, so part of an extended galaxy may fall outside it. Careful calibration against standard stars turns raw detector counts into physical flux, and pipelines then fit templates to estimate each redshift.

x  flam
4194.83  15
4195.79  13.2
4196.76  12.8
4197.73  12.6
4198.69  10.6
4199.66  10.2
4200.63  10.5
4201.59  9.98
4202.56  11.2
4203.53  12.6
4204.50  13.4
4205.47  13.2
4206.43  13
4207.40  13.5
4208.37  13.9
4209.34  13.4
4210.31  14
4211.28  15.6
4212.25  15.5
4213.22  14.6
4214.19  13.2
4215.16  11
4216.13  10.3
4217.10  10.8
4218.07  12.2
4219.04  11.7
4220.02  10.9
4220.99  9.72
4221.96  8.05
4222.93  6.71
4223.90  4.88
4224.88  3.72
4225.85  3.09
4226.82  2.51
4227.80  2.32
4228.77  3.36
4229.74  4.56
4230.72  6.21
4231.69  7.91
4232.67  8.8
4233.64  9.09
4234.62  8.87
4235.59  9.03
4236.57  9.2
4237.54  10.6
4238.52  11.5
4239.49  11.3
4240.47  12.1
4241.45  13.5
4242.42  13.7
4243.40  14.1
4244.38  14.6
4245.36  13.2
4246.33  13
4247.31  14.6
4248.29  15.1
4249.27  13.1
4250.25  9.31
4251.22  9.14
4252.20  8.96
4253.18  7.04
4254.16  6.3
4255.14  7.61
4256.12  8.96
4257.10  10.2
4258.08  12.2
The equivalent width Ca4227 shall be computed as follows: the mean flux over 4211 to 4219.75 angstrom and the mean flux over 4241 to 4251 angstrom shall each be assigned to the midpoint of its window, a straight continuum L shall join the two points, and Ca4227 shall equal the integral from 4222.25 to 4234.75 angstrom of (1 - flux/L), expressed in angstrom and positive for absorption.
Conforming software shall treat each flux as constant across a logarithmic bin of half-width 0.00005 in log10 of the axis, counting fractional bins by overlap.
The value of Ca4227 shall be 7.2 angstrom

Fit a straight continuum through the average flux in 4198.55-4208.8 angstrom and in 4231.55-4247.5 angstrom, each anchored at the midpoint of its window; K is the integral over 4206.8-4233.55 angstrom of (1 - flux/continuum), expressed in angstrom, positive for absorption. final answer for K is 5.6 angstrom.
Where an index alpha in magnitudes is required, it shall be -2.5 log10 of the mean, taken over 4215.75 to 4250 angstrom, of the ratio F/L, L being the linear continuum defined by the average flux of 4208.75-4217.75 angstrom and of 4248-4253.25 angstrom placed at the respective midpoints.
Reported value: 0.210 mag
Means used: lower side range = 13.1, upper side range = 10.5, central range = 9.55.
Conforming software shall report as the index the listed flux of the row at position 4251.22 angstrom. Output 9.14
